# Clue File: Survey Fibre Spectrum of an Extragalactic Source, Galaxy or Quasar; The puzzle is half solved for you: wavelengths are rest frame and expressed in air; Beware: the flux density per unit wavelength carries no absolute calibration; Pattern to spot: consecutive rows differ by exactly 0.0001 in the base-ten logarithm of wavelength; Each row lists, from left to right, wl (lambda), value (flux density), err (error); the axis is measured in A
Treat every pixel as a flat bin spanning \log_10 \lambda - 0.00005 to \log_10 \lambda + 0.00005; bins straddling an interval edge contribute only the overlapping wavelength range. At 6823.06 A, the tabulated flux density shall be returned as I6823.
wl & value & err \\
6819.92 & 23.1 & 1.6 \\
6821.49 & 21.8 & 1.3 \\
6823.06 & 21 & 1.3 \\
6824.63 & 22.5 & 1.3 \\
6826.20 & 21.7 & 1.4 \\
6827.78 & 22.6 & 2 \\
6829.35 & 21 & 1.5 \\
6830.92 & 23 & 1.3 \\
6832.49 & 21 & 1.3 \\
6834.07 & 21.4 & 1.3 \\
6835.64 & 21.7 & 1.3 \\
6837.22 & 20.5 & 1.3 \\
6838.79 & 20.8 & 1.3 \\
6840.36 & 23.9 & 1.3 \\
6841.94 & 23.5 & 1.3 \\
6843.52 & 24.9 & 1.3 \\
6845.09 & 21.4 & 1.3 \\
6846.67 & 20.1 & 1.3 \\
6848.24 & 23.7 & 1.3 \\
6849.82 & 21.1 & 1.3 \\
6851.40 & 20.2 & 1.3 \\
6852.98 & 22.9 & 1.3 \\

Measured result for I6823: 21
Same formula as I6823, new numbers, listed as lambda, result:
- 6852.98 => 22.9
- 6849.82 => 21.1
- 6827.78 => 22.6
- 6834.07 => 21.4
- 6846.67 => 20.1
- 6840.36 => 23.9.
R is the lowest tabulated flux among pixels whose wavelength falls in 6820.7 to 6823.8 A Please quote 21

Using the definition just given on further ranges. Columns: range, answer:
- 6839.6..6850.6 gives 20.1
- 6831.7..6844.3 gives 20.5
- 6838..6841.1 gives 20.8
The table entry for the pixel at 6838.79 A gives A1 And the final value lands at 20.8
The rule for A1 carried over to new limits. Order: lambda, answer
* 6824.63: 22.5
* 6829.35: 21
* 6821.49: 21.8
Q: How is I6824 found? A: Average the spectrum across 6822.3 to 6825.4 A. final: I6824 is 21.8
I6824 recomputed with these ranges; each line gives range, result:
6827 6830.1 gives 21.8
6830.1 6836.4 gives 21.8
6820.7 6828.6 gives 21.9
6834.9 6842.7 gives 22.1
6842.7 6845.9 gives 23.1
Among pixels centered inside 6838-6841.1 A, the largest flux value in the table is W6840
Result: 23.9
